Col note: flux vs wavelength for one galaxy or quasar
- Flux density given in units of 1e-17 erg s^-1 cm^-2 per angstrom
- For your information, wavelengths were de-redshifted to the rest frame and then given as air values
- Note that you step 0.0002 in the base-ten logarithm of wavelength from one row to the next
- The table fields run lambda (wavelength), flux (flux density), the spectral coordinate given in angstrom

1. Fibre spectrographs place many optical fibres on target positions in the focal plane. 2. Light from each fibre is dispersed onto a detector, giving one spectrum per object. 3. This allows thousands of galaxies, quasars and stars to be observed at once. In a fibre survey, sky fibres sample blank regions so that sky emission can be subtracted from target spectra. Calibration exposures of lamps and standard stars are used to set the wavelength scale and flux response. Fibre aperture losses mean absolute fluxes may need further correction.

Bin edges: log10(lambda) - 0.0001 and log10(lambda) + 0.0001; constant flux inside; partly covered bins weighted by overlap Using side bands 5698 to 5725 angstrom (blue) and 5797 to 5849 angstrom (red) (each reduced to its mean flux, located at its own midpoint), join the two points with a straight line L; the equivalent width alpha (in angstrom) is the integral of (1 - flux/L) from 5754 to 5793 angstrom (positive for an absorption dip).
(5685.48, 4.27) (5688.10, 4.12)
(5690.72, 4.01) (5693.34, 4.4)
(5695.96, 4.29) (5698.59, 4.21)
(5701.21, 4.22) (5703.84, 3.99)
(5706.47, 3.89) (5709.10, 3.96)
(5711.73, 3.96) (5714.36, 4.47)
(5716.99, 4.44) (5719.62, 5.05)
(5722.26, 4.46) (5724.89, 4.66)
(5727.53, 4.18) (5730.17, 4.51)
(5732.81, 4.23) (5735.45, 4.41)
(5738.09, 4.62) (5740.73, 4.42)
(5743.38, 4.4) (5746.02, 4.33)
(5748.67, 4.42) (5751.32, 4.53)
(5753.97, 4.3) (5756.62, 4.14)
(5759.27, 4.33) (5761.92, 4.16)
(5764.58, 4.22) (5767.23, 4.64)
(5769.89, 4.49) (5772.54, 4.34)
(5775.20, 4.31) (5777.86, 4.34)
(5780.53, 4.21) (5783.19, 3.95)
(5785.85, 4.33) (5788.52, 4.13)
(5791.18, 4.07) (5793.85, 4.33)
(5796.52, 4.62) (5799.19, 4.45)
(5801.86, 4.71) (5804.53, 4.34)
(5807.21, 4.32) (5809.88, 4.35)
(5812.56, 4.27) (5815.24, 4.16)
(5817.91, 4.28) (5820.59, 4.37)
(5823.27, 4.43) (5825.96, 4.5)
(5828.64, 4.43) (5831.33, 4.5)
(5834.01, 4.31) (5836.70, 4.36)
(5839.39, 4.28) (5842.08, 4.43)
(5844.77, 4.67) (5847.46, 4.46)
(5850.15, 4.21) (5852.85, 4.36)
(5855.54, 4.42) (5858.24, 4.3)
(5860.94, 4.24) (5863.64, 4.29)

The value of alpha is 0.8 angstrom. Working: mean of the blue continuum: 4.29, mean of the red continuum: 4.4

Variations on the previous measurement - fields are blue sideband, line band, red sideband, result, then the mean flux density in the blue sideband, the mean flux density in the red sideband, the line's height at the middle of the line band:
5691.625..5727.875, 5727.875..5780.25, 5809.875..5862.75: -0.57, 4.3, 4.37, 4.32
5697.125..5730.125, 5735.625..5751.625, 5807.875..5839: -0.49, 4.3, 4.36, 4.31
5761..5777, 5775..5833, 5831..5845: 0.62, 4.37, 4.4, 4.38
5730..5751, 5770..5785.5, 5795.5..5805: 0.83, 4.42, 4.55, 4.5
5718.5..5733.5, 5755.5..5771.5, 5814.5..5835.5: 0.48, 4.52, 4.38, 4.47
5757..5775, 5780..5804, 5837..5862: 0.23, 4.35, 4.38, 4.36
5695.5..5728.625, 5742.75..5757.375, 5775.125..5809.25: -0.19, 4.29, 4.32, 4.3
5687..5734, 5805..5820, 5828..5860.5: 0.27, 4.28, 4.39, 4.36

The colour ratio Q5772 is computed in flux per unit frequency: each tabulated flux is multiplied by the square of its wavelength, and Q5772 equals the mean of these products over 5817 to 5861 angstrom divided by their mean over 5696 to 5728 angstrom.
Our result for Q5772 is 1.1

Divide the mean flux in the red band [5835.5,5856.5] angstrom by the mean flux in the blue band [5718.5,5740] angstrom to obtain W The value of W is 0.98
